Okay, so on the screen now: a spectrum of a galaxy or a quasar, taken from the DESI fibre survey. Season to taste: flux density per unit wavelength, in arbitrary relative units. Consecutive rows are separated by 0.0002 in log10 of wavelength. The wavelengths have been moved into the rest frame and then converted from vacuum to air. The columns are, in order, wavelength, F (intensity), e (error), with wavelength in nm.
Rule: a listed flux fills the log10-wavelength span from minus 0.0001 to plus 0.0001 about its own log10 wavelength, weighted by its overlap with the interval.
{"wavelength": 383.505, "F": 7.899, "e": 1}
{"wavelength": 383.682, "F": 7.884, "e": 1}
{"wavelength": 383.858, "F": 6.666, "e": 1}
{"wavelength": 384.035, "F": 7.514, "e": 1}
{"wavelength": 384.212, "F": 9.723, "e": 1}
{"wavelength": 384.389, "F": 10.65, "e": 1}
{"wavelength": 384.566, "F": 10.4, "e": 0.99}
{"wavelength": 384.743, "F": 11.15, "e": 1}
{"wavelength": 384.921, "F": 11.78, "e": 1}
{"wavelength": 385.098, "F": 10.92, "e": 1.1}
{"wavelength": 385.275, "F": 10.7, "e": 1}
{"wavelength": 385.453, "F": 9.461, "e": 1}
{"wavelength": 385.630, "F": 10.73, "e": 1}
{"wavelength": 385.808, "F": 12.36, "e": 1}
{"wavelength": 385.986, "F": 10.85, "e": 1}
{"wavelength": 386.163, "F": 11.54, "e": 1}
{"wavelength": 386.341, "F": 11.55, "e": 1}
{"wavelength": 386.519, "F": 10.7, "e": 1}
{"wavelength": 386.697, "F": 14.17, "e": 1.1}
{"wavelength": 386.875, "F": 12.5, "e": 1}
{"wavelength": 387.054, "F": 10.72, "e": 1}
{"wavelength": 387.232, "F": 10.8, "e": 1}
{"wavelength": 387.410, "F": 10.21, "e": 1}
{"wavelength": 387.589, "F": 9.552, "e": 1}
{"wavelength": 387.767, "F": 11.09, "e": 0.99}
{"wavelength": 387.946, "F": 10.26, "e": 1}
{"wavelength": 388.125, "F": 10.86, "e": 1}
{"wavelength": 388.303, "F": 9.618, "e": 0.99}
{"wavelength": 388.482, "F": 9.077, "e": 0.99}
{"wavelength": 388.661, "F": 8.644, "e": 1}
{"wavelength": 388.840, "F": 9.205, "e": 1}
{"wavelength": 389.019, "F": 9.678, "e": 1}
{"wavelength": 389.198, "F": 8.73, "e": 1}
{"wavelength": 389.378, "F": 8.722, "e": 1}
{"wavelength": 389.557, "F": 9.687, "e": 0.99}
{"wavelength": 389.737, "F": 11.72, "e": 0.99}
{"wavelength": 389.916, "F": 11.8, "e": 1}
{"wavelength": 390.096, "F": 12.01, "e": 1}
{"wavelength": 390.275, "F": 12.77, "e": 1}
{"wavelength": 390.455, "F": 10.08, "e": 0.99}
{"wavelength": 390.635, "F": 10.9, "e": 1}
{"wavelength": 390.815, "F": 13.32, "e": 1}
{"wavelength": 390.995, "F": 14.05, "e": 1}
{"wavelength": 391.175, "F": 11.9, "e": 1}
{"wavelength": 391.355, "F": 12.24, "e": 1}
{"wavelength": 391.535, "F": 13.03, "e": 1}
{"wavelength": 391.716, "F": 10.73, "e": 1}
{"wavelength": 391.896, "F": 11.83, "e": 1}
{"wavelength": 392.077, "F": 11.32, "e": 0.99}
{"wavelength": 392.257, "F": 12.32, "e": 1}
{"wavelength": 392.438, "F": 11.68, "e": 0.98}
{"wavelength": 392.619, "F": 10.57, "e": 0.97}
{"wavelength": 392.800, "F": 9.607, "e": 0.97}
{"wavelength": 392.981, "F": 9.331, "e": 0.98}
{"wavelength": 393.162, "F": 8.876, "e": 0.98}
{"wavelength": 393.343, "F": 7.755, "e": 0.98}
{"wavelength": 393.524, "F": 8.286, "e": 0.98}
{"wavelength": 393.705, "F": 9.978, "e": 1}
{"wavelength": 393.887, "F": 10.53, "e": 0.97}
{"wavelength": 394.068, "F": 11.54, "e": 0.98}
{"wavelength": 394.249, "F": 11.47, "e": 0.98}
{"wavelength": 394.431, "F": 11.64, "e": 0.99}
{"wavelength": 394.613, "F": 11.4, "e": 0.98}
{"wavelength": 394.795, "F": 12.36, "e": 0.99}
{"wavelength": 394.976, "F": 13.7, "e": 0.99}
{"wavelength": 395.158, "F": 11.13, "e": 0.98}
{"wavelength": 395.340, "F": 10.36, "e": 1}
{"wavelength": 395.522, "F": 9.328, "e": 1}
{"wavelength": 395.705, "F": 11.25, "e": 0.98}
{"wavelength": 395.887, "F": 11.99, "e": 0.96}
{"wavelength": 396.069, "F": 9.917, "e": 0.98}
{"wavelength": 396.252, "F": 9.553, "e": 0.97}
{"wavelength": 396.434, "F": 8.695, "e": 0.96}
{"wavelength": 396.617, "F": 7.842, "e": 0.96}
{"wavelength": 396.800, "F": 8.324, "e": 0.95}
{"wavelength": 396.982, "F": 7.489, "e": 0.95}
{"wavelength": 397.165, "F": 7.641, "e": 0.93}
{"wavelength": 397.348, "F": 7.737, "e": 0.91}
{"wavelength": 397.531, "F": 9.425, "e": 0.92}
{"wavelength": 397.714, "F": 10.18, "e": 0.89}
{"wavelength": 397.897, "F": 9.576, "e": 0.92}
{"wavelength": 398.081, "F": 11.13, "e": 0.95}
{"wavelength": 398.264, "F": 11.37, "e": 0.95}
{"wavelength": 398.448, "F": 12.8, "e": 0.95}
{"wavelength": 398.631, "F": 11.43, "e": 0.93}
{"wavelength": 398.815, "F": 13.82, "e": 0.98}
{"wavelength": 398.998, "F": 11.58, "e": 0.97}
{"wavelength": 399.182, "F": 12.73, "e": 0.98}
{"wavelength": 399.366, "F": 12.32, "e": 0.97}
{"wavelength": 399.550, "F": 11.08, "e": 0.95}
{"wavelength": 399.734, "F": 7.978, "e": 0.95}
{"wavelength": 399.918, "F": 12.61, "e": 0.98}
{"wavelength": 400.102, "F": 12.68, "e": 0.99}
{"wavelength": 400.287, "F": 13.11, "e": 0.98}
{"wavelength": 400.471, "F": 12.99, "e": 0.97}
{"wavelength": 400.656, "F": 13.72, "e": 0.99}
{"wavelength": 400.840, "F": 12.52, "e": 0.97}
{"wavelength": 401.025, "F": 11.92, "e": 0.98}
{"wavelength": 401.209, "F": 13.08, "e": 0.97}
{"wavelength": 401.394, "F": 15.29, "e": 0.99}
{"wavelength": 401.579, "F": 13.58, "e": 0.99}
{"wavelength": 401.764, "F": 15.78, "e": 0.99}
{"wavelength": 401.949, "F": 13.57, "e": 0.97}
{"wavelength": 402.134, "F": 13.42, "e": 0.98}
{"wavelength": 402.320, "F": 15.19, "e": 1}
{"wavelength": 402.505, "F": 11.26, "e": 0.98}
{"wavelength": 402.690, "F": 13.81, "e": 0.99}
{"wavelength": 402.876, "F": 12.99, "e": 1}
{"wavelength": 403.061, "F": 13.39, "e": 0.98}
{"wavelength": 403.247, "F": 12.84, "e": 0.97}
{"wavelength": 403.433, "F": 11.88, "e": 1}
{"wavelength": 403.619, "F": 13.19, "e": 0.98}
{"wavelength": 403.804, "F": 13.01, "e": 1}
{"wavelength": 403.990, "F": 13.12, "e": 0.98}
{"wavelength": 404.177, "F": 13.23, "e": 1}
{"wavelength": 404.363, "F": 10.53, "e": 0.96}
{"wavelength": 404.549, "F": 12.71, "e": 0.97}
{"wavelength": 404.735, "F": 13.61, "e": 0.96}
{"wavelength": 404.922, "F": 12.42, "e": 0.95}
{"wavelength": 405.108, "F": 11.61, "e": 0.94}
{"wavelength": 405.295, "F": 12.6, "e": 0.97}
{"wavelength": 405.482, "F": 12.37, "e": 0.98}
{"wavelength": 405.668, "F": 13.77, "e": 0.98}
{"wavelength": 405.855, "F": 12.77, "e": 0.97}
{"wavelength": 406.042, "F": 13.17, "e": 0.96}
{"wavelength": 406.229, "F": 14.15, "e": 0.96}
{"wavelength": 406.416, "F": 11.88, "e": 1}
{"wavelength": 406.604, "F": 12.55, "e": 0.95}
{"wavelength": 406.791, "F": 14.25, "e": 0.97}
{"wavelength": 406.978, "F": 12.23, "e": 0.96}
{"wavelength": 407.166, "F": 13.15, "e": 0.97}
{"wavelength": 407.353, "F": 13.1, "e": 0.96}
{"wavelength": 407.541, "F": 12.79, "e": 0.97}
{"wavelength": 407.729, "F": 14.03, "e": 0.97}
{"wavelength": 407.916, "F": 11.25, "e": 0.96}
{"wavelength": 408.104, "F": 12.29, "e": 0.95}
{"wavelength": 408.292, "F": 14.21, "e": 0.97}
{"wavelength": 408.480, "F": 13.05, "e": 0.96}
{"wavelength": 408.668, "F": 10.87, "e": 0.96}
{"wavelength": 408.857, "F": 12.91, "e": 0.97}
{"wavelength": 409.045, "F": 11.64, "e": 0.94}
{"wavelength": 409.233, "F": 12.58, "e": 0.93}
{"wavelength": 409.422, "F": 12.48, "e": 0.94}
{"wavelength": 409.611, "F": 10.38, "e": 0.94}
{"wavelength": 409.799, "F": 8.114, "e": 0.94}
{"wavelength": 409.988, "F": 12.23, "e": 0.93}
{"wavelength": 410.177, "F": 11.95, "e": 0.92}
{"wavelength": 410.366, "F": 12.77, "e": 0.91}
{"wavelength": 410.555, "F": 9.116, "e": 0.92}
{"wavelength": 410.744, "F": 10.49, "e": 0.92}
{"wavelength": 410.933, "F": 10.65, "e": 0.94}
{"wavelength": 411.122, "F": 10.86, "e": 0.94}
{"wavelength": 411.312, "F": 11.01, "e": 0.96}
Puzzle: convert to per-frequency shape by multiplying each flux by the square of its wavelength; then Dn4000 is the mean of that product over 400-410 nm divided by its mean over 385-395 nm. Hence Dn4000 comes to 1.27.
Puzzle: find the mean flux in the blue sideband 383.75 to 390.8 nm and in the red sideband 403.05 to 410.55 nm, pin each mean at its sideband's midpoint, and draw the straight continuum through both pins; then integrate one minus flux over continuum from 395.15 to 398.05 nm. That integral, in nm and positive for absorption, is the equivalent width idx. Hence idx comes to 0.52 nm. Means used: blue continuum 10.5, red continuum 12.5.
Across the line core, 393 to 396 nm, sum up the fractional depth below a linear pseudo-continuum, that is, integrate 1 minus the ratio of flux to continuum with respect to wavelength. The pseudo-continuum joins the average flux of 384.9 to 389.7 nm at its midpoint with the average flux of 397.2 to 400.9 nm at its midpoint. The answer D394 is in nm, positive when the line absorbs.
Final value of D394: 0.114 nm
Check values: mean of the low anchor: 10.5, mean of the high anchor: 11.5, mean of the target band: 10.7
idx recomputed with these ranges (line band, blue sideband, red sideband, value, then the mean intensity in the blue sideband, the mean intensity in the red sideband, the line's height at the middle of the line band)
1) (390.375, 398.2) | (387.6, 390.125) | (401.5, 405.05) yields 0.43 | 10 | 13.1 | 11.2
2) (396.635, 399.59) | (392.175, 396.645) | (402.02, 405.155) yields 0.26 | 10.5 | 12.9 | 11.4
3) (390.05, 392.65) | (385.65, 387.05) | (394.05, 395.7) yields -0.08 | 11.8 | 11.4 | 11.6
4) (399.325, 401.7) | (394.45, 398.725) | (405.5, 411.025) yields -0.36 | 10.2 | 12.2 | 10.9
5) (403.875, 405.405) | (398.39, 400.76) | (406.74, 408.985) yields 0.01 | 12.2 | 12.8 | 12.6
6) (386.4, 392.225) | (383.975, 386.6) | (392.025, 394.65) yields -0.26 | 10.7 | 10.4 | 10.5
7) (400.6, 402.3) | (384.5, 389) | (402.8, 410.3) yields -0.23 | 10.7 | 12.5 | 12.1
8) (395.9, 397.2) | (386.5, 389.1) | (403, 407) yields 0.32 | 10.5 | 12.8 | 11.6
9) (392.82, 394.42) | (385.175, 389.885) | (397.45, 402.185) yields 0.22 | 10.5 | 12.3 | 11.4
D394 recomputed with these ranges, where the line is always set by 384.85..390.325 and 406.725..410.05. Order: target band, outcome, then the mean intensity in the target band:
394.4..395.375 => -0.05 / 11.9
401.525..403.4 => -0.27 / 13.5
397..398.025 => 0.23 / 8.88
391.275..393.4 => 0.05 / 10.8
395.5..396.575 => 0.12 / 10.1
